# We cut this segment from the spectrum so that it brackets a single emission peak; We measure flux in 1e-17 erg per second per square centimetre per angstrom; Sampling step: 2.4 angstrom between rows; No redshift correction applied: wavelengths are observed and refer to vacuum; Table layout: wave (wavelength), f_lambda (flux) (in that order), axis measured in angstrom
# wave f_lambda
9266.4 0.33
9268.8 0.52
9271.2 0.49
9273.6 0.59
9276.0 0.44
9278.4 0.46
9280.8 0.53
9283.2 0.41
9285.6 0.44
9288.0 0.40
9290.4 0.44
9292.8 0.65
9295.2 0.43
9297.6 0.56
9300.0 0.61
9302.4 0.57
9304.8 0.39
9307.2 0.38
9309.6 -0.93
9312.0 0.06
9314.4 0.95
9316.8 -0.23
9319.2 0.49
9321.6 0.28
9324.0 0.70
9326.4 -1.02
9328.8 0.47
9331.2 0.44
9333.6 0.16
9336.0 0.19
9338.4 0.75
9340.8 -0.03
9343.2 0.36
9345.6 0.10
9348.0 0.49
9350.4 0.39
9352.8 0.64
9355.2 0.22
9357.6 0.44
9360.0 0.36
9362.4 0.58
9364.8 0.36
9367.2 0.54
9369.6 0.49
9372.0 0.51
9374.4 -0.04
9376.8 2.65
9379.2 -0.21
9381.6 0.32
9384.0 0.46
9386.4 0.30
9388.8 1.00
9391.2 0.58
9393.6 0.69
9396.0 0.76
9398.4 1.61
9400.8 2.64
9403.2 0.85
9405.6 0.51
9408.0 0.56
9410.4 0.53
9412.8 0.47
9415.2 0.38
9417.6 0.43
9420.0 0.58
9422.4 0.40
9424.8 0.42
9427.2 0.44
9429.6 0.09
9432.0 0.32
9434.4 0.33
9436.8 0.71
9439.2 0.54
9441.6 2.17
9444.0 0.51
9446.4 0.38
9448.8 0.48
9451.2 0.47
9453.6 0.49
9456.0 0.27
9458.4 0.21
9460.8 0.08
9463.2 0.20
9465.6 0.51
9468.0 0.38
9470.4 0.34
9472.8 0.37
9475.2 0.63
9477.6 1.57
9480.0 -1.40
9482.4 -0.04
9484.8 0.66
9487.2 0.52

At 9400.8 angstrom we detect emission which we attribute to Hbeta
